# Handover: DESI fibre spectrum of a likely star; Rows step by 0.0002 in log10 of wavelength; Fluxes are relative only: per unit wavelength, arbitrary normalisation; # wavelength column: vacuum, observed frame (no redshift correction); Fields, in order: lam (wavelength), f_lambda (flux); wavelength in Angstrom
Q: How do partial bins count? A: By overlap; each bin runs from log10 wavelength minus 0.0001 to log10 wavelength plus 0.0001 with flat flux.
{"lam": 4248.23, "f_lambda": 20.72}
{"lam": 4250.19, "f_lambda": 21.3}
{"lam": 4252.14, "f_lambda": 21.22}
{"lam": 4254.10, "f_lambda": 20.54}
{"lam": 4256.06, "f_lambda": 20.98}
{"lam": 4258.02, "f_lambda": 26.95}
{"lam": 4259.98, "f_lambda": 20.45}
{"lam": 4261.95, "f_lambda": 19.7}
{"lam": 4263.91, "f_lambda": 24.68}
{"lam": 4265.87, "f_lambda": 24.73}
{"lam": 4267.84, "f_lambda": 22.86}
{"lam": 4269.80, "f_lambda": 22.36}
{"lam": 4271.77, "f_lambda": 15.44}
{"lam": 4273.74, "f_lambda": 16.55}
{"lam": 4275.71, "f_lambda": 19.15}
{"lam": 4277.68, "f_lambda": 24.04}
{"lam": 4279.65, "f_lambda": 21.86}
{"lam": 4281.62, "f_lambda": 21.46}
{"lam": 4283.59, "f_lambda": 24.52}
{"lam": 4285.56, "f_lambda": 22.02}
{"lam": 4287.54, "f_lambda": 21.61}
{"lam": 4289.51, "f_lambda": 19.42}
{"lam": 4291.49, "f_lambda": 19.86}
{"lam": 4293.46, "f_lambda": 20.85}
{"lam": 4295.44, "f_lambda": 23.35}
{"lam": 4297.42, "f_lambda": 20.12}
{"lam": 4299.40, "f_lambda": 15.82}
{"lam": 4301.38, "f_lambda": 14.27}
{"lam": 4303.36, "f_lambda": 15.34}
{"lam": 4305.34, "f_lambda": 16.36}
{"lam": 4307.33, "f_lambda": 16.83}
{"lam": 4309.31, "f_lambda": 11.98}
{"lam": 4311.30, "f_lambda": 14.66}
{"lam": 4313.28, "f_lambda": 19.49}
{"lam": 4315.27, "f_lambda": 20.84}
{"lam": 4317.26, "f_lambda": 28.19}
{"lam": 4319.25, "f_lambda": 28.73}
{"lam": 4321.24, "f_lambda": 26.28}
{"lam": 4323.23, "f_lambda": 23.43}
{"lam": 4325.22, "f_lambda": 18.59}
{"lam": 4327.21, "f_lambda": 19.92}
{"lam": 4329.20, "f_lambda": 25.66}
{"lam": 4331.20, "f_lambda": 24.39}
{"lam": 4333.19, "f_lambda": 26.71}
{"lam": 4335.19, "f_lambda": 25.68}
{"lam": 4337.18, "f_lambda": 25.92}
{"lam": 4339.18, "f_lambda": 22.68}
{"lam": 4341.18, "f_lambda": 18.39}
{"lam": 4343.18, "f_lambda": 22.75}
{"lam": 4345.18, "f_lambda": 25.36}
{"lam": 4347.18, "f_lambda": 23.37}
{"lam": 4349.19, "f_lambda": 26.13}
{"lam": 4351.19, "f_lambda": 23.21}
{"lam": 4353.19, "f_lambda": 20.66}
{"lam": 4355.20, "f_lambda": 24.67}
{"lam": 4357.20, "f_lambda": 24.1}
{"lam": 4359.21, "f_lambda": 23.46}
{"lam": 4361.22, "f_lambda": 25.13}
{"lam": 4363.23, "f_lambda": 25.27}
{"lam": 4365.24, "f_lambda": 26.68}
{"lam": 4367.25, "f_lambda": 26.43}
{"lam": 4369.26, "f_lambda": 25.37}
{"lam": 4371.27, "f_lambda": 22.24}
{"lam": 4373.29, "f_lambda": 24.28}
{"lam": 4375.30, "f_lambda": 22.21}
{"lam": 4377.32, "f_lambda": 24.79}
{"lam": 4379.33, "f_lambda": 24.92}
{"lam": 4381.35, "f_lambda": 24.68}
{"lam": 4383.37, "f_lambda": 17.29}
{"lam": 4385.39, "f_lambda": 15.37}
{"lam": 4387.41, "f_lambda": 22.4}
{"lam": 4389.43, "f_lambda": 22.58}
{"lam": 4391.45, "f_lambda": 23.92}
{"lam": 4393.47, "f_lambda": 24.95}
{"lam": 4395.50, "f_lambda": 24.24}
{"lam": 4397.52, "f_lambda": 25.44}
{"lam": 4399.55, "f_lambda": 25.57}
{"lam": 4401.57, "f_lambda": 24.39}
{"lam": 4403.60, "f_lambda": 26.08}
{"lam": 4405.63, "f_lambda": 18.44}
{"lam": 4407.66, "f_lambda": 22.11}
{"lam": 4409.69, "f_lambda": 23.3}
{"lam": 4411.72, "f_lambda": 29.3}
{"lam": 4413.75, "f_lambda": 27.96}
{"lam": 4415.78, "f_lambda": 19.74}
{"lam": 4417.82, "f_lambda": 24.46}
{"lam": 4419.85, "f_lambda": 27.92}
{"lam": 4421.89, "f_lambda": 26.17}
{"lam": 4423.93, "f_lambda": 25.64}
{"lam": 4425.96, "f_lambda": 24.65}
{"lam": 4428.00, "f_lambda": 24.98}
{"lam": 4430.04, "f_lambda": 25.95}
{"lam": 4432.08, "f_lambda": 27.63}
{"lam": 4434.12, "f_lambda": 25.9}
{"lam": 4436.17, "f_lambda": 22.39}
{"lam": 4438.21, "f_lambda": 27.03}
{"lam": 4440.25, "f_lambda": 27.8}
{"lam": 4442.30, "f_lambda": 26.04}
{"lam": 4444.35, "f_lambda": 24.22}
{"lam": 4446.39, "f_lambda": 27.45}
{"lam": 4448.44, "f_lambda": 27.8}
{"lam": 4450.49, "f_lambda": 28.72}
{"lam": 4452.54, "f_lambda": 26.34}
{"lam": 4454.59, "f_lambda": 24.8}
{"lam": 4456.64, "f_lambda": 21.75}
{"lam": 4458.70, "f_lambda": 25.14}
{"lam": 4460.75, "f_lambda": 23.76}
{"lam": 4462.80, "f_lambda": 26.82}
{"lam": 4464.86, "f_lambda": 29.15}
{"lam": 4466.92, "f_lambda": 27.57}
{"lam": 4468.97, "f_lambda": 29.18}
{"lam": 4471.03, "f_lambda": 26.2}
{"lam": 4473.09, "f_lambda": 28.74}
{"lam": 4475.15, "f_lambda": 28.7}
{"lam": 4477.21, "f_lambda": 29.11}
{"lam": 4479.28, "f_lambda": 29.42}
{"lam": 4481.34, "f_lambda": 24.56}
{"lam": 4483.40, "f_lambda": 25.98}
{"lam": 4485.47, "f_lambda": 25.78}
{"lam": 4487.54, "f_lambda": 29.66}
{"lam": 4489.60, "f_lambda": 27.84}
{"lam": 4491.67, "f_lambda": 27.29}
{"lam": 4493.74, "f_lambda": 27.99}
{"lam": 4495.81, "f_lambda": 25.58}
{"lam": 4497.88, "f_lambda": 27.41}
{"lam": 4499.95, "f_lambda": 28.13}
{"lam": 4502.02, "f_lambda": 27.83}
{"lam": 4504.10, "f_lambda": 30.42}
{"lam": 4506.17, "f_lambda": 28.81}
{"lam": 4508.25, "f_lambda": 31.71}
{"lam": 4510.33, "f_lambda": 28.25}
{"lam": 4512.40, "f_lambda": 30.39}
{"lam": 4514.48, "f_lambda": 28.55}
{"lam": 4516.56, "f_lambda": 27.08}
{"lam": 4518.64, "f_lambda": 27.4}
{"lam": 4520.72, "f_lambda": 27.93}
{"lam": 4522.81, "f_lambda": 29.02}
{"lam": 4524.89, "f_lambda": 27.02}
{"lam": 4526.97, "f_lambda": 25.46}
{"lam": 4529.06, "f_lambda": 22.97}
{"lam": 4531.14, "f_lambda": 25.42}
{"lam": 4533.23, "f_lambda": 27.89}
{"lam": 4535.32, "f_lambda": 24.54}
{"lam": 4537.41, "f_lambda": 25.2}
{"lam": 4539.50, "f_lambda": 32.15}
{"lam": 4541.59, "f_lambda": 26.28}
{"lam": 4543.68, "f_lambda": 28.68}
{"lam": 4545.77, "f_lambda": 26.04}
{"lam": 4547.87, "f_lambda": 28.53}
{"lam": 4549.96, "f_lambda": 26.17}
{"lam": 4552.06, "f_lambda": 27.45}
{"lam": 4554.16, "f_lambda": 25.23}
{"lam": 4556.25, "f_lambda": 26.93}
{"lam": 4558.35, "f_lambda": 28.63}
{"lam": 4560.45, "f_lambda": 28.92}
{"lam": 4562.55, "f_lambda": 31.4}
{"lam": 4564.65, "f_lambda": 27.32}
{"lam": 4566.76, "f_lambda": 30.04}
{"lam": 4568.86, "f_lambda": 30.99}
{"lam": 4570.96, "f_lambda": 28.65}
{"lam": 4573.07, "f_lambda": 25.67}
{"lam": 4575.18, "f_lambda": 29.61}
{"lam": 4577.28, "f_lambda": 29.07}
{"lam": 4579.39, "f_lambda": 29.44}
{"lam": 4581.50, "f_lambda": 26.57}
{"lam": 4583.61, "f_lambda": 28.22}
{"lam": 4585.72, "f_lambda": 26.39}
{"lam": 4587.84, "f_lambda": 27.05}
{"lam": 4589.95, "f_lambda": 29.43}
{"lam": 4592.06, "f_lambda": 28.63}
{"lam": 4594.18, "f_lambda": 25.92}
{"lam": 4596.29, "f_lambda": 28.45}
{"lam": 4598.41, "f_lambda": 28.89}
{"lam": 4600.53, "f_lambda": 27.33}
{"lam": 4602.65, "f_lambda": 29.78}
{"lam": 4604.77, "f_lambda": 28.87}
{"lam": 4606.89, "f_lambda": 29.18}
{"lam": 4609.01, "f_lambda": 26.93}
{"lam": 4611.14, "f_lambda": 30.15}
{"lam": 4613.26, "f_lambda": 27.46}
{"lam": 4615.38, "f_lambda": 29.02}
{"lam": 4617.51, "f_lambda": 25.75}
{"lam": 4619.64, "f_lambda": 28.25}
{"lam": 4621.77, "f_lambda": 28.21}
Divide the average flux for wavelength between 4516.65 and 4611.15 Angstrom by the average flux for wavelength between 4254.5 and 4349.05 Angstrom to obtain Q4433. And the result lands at 1.3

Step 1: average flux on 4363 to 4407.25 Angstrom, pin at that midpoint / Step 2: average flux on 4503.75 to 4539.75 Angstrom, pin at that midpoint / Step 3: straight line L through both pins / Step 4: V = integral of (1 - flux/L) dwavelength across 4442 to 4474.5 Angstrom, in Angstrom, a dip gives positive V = -1.0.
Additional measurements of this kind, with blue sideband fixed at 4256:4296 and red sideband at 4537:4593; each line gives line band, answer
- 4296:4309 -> 3.3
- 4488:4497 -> -0.3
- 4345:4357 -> -0.3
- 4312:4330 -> -0.6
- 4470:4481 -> -0.9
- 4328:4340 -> -1.2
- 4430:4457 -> -0.8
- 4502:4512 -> -1.0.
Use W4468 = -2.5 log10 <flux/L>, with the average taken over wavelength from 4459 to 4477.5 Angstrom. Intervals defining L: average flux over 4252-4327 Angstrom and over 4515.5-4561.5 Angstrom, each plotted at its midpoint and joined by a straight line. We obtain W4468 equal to -0.09 mag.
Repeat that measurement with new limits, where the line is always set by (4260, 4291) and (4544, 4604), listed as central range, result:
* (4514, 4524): -0.043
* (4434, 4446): -0.025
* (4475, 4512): -0.071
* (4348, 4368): -0.061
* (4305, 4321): 0.108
